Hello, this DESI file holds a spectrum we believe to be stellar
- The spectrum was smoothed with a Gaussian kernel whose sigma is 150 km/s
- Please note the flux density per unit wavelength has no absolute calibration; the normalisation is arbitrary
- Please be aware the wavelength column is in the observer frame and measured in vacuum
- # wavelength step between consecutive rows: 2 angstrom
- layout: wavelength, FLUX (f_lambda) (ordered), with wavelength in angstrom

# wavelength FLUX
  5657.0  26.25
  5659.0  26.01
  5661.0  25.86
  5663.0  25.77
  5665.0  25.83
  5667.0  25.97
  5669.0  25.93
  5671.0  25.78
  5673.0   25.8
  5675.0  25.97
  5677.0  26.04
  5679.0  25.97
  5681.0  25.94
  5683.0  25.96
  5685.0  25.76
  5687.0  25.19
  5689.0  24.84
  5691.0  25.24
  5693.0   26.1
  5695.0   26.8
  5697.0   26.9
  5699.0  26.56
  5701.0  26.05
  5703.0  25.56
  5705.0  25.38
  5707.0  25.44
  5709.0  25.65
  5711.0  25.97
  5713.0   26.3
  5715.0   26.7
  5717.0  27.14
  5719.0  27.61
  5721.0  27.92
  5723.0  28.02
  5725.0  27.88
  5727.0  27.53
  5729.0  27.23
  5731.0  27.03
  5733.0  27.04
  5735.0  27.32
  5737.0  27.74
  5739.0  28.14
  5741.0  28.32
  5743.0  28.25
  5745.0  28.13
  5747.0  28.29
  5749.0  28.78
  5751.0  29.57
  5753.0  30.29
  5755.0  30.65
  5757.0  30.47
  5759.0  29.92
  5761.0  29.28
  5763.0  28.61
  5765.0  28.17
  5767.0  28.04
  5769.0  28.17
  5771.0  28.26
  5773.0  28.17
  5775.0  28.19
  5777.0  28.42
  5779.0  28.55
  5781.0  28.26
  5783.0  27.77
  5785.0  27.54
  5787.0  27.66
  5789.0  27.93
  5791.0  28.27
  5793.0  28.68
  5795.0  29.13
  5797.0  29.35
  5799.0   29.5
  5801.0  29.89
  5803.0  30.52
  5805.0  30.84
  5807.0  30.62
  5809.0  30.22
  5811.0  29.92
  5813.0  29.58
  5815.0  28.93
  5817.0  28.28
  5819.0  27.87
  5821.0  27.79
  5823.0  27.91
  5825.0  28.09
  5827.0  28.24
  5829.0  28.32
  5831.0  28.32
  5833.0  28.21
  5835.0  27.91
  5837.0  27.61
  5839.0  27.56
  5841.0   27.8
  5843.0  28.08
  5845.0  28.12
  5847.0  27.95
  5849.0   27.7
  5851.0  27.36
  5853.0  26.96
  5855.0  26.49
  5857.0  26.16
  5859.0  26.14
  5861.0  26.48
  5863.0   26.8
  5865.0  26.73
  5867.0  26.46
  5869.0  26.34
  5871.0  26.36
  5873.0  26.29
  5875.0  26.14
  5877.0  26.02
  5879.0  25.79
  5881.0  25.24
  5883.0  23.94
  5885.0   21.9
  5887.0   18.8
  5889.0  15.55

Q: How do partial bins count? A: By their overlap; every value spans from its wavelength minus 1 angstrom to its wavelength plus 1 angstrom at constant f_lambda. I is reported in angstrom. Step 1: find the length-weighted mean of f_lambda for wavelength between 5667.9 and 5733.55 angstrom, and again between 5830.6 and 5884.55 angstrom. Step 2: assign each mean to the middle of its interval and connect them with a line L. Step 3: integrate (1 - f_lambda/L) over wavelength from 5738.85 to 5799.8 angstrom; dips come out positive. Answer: -4.9 angstrom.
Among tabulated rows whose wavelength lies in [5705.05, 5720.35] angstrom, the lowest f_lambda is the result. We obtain 25.44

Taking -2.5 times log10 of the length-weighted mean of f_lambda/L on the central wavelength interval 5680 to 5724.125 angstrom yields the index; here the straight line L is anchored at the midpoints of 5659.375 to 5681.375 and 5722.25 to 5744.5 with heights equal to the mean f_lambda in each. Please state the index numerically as 0.02 mag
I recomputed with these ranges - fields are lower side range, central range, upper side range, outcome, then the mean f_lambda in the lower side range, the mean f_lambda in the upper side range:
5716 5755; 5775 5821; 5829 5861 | -2.00 angstrom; 28.1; 27.5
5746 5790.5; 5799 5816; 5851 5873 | -1.38 angstrom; 28.7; 26.5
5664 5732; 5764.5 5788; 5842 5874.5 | -1.34 angstrom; 26.3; 26.9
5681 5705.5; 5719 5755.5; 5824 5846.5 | -2.25 angstrom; 25.9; 28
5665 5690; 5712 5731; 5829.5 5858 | -0.80 angstrom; 25.8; 27.6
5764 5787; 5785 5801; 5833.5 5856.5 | -0.38 angstrom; 28.1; 27.6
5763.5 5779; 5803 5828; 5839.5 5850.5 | -0.94 angstrom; 28.2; 27.9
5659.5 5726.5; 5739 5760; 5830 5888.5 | -2.39 angstrom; 26.2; 26.3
